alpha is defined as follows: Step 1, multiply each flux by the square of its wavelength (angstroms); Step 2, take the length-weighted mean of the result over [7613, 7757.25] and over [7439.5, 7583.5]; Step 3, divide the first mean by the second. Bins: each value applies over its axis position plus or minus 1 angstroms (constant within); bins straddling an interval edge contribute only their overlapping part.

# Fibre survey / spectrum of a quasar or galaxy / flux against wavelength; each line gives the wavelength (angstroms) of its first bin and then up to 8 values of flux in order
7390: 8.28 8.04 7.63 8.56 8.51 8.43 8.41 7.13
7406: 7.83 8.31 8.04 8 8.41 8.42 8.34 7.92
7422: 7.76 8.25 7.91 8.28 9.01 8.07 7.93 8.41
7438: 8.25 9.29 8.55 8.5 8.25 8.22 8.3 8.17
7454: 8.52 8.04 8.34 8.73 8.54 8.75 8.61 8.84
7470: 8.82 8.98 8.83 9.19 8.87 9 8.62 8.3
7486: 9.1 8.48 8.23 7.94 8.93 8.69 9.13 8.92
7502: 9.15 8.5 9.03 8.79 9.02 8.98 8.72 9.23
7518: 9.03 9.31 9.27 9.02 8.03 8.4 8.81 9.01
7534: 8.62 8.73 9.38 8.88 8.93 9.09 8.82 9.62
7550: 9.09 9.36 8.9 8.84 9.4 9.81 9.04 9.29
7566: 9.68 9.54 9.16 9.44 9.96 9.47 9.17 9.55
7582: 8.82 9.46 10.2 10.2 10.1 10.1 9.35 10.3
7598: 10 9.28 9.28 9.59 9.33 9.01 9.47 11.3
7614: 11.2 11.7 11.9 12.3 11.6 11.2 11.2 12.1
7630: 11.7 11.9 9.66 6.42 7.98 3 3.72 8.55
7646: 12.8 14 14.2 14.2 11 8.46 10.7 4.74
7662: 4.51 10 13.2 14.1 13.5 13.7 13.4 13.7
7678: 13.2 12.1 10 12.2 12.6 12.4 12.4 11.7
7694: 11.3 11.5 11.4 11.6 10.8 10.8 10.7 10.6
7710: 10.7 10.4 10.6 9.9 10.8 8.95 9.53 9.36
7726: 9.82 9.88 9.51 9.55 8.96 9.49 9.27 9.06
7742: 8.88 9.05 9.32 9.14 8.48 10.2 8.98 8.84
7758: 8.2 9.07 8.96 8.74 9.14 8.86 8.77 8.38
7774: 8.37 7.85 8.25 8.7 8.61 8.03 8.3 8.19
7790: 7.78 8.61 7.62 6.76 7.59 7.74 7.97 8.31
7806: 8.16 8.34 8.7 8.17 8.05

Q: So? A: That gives 1.23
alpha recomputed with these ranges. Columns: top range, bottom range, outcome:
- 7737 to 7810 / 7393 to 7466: 1.13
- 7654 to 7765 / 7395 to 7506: 1.31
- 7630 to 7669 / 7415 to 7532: 1.18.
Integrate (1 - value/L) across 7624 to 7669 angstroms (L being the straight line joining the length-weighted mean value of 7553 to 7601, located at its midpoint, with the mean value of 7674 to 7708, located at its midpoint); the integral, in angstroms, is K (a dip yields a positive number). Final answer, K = 4.0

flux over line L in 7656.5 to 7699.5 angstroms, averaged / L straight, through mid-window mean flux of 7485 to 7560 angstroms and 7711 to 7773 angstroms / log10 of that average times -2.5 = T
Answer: -0.24 mag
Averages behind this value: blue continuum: 8.91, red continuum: 9.29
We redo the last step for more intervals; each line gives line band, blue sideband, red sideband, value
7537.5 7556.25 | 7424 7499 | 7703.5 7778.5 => -0.036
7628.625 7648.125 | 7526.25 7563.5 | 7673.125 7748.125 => 0.132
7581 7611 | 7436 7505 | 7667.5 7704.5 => 0.116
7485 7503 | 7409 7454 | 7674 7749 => 0.010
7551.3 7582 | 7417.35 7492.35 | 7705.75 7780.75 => -0.067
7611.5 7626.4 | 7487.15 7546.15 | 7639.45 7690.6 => -0.118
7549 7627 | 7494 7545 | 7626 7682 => -0.014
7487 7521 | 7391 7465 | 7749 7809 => -0.067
